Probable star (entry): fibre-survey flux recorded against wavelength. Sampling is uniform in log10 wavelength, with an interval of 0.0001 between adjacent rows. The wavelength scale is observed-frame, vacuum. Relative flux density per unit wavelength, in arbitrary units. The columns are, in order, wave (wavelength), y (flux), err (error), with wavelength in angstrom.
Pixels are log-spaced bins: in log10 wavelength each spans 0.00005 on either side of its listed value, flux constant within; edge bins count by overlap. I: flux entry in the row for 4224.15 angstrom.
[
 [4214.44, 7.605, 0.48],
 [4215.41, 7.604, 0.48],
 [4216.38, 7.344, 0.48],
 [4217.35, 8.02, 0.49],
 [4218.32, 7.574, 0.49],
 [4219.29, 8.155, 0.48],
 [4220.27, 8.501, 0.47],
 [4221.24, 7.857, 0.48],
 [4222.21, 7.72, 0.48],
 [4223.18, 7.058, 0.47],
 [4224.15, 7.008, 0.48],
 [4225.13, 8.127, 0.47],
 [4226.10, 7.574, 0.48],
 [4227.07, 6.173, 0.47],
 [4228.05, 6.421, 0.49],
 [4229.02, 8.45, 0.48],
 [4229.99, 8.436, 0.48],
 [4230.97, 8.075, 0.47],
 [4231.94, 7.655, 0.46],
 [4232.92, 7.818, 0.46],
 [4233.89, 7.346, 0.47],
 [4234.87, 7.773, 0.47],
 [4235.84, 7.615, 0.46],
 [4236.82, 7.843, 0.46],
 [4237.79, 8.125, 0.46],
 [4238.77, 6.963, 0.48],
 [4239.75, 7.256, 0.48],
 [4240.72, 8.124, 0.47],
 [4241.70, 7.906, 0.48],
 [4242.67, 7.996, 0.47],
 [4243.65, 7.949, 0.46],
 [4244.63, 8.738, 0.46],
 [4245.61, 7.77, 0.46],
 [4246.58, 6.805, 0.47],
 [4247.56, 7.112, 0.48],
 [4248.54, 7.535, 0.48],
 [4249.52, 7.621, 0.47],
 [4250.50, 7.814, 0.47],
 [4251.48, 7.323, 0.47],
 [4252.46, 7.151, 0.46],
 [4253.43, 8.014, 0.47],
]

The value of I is 7.008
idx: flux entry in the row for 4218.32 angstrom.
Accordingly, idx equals 7.574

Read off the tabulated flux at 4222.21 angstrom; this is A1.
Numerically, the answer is 7.72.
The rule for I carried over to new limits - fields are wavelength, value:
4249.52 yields 7.621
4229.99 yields 8.436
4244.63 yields 8.738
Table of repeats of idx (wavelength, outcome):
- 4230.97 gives 8.075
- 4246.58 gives 6.805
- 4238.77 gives 6.963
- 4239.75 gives 7.256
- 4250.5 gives 7.814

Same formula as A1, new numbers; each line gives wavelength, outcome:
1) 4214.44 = 7.605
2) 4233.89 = 7.346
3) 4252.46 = 7.151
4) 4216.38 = 7.344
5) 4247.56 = 7.112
